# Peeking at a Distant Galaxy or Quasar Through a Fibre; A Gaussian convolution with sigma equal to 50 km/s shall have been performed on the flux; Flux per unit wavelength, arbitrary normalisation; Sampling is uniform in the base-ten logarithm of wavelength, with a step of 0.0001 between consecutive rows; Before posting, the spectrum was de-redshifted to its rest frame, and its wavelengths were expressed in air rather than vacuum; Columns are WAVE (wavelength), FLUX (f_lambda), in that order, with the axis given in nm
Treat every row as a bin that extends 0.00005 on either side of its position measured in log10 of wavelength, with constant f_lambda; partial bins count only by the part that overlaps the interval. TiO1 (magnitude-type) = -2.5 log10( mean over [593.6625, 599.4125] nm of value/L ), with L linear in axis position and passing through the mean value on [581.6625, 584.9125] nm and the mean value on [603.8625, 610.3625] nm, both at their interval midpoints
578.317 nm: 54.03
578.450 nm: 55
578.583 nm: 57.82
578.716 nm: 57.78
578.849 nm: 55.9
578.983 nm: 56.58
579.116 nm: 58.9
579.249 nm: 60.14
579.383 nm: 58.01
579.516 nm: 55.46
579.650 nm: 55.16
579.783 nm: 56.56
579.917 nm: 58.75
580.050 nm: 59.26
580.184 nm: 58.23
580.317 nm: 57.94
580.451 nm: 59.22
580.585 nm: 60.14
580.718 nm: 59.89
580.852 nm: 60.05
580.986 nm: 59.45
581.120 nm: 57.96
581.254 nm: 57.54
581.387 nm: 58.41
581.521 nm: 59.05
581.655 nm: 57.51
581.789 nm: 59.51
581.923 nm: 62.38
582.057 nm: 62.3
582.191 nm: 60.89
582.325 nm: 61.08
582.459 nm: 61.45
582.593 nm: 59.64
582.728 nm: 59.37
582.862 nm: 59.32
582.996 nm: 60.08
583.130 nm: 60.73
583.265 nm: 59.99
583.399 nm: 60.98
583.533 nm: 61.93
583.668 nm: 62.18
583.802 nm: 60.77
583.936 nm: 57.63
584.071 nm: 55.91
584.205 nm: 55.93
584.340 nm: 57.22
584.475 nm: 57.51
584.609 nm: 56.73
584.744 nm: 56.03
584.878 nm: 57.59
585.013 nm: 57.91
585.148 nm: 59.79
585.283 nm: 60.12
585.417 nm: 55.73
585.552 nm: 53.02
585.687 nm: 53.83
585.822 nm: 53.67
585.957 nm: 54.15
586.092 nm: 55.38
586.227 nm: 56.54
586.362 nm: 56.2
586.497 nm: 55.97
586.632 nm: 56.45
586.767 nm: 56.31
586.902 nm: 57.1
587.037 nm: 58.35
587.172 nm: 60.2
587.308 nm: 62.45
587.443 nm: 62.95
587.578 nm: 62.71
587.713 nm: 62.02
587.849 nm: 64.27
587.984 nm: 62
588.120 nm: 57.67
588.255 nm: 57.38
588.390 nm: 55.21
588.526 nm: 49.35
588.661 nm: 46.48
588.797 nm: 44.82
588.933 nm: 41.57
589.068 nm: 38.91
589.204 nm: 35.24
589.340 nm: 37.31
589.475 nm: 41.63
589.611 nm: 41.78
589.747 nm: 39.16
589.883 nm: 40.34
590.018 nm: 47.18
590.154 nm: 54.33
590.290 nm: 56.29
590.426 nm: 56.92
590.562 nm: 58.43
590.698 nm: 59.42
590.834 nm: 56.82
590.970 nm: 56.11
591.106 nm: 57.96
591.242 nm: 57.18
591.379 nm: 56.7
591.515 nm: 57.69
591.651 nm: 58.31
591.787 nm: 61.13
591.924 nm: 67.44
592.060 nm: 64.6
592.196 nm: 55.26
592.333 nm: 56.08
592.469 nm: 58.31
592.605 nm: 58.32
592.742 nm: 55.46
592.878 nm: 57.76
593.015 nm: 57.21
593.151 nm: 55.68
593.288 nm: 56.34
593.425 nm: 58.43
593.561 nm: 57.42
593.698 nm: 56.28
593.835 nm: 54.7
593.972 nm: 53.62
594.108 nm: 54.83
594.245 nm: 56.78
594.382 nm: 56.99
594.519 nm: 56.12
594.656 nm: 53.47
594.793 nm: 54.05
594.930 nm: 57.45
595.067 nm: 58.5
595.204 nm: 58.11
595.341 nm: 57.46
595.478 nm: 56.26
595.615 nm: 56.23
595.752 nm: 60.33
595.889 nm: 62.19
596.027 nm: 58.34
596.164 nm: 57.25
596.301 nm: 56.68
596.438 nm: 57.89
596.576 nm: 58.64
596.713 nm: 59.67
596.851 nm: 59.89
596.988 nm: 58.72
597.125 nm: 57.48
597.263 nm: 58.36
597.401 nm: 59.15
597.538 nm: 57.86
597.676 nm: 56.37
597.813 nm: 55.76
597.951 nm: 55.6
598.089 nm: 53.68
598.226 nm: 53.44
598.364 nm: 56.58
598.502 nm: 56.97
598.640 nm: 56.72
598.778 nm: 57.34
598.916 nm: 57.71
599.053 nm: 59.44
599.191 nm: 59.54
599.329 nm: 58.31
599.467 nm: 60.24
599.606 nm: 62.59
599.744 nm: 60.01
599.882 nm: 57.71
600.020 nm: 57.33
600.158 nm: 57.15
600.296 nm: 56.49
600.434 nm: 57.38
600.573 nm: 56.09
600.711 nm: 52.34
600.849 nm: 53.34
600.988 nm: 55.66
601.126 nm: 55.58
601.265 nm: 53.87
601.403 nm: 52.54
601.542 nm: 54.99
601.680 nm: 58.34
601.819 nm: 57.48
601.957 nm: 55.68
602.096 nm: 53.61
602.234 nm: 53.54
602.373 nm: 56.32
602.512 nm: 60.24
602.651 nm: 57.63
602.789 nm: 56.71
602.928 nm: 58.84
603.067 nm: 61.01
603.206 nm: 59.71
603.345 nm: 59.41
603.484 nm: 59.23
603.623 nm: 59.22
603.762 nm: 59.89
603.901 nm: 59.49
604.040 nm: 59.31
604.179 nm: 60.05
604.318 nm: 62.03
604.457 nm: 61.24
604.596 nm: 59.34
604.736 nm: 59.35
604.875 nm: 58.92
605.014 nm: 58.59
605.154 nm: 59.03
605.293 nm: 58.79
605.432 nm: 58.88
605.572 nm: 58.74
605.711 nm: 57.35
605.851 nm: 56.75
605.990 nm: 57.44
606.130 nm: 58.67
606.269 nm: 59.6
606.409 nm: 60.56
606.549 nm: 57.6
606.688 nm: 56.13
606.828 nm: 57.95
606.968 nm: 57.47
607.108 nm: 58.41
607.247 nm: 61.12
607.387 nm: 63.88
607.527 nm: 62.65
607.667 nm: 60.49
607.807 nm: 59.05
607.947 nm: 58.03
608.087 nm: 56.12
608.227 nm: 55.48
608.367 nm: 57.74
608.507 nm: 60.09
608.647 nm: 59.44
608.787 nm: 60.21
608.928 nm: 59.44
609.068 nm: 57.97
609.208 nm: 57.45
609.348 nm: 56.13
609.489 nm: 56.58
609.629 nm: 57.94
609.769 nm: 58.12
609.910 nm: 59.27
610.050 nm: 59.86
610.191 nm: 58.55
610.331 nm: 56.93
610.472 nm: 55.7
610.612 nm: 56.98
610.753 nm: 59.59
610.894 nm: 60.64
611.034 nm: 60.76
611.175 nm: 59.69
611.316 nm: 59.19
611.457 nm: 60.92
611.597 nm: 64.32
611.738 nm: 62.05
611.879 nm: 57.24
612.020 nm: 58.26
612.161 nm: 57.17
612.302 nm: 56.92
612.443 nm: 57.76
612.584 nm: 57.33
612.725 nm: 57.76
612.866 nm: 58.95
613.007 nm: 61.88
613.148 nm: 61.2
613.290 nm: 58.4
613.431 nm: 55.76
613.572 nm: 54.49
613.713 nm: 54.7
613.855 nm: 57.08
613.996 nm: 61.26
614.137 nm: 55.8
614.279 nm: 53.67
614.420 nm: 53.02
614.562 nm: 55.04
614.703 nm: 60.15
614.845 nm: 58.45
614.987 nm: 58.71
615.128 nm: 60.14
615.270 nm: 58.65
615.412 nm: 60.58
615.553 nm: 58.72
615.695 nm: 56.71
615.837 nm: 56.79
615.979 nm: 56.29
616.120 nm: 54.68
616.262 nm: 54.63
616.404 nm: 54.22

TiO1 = 0.036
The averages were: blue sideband 59.4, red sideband 58.8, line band 57.2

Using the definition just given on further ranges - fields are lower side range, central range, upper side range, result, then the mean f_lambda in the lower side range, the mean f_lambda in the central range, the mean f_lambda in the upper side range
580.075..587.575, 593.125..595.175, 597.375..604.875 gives 0.036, 58.6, 56.1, 57.5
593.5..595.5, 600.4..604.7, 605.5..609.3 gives 0.006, 56.1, 57.4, 58.7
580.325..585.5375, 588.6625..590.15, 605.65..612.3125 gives 0.379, 59.1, 41.6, 58.8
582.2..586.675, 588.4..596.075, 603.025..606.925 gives 0.082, 57.9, 54.1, 59.1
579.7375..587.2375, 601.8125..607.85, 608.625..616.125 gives -0.011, 58.4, 58.8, 58.2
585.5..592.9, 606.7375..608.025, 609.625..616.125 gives -0.045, 54.5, 59.8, 58.2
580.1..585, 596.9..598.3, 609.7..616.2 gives 0.037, 59.2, 56.7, 58.2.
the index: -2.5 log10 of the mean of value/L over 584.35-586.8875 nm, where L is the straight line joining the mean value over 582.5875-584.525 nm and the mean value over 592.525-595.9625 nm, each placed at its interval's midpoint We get 0.05 mag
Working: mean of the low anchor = 59.3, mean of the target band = 56.3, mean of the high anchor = 56.8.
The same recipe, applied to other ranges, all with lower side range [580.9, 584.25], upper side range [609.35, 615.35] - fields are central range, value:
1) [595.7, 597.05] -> 0.00 mag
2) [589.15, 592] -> 0.13 mag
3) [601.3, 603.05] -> 0.04 mag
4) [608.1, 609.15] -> 0.00 mag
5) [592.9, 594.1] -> 0.06 mag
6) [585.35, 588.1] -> 0.03 mag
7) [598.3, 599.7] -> 0.01 mag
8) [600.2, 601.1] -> 0.07 mag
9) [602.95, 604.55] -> -0.02 mag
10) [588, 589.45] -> 0.26 mag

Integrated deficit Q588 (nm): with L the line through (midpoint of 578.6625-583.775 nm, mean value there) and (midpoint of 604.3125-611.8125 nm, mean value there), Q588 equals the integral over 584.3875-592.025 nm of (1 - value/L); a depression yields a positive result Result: 0.59 nm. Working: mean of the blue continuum 59.2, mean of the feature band 54.6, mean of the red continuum 59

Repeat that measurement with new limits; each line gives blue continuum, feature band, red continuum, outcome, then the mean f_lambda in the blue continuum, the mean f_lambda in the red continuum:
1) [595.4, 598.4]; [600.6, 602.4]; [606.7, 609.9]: 0.098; 57.6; 58.7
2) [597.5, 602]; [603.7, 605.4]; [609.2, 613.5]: -0.063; 56.7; 58.7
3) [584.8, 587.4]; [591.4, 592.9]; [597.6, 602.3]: -0.062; 56.9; 56.5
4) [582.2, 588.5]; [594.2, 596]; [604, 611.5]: 0.041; 58.4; 58.8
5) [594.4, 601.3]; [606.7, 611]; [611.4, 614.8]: -0.064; 57.3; 58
